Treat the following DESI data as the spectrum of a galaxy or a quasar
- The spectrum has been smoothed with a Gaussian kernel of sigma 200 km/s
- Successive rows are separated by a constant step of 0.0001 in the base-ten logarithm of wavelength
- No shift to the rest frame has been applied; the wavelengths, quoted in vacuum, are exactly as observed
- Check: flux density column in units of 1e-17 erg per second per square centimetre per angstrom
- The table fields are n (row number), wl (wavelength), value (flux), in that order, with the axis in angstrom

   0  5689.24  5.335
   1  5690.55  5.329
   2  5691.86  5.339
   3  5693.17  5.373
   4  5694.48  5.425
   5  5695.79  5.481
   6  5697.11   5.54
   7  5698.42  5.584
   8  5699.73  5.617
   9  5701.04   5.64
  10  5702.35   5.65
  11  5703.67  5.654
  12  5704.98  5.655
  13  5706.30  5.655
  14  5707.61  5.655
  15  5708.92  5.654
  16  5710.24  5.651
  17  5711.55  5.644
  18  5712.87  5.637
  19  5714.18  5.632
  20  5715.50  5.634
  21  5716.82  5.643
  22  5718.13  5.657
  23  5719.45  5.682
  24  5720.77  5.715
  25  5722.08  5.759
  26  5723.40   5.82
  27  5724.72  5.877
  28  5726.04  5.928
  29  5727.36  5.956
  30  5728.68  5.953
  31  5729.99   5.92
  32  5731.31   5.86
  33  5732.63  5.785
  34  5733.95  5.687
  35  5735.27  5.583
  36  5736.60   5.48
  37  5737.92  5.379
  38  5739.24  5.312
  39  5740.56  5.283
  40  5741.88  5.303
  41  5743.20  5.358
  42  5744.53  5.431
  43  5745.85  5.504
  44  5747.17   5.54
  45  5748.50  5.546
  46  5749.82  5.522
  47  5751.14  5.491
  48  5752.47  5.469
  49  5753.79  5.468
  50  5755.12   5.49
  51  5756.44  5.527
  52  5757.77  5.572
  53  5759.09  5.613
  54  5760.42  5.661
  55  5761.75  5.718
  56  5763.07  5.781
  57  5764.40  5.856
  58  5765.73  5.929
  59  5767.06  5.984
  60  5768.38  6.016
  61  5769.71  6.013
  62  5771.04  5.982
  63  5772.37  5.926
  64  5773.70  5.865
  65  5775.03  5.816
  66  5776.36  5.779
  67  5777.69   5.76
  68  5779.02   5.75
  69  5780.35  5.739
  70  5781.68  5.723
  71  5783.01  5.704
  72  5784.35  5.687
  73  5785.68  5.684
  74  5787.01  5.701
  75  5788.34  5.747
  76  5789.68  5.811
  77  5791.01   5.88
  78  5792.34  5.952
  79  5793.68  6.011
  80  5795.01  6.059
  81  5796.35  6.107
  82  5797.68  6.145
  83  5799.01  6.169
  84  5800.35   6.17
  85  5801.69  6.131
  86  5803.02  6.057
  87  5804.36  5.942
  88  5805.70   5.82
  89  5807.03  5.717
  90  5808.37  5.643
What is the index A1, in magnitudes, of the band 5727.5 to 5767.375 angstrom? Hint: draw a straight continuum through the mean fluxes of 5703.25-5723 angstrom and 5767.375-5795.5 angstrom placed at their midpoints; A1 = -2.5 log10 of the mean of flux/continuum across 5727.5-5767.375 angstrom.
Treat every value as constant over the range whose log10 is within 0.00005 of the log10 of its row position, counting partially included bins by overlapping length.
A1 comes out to 0.029 mag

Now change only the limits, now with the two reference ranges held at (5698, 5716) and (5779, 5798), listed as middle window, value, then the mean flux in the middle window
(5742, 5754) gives 0.05 mag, 5.47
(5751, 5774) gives 0.01 mag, 5.75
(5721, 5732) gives -0.04 mag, 5.88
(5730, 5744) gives 0.04 mag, 5.52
